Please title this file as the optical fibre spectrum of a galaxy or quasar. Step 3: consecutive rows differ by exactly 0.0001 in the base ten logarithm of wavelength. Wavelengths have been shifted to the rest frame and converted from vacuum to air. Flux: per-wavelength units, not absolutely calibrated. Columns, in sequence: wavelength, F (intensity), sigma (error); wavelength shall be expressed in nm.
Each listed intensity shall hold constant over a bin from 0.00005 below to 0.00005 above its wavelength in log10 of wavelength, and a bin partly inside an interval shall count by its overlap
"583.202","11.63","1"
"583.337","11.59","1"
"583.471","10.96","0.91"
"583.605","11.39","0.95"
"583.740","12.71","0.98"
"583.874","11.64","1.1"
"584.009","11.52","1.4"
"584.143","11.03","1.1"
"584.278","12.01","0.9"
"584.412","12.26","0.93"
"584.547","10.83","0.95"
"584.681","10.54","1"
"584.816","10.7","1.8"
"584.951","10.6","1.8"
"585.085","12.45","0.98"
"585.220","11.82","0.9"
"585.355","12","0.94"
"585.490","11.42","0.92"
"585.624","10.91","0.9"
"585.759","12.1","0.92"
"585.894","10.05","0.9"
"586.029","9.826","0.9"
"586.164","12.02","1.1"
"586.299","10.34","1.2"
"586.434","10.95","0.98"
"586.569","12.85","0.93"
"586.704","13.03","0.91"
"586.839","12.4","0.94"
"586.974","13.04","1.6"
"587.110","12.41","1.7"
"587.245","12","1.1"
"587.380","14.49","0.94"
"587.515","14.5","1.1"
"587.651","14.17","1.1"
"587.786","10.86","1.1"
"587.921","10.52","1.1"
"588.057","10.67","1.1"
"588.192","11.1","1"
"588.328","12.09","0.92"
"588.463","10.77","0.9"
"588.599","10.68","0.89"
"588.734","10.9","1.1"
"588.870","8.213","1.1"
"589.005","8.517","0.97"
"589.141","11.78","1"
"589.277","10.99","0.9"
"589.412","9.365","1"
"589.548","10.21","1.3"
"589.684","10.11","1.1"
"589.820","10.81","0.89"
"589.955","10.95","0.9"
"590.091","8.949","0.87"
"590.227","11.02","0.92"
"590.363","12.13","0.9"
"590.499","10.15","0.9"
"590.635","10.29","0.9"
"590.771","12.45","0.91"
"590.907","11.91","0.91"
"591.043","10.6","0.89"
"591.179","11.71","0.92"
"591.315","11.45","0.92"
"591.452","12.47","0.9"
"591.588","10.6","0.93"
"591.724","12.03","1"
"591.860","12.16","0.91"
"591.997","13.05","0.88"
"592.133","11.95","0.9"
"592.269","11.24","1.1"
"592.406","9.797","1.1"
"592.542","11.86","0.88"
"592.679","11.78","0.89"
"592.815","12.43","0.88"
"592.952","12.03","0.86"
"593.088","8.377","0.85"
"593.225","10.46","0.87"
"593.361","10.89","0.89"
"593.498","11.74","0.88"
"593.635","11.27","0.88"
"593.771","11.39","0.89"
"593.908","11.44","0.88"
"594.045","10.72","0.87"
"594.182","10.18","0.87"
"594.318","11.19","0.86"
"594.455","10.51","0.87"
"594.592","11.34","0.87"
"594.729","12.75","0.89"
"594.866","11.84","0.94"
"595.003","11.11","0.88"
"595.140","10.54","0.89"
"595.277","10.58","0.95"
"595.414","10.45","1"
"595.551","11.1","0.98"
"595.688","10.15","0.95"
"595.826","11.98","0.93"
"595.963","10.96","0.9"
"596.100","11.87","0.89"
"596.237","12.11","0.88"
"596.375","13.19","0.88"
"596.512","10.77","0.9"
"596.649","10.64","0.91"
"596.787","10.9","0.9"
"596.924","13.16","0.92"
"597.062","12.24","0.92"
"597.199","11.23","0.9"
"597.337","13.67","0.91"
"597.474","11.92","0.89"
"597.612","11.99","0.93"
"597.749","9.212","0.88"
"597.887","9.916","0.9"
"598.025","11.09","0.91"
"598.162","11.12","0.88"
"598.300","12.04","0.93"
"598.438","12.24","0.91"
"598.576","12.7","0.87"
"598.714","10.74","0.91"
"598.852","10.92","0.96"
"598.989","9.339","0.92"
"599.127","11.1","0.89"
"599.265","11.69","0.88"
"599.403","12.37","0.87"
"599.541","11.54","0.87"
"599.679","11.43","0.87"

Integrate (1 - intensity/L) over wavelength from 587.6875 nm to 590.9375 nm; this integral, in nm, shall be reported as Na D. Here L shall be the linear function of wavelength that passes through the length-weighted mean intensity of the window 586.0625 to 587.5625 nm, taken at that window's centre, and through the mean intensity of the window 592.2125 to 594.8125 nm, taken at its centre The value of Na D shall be 0.35 nm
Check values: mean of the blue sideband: 12.5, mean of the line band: 10.7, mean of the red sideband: 11.1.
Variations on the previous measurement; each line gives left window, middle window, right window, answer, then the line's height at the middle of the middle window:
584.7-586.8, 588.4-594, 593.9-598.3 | 0.176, 11.4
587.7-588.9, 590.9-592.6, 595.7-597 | -0.066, 11.2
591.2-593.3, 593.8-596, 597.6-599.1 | 0.038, 11.3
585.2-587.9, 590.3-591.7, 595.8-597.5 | 0.068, 12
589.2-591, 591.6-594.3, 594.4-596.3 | -0.071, 11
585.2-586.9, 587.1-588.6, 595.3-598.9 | -0.074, 11.5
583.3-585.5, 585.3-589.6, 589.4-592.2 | -0.022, 11.4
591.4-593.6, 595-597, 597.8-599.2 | -0.014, 11.2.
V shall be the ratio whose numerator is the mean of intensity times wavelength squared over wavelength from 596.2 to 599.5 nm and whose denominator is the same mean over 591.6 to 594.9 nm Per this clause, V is 1.0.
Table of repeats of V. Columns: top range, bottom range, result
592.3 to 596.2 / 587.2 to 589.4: 1.00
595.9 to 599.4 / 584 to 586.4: 1.07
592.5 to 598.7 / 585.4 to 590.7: 1.04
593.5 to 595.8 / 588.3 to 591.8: 1.04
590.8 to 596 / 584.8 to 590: 1.01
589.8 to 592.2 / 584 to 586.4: 1.03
